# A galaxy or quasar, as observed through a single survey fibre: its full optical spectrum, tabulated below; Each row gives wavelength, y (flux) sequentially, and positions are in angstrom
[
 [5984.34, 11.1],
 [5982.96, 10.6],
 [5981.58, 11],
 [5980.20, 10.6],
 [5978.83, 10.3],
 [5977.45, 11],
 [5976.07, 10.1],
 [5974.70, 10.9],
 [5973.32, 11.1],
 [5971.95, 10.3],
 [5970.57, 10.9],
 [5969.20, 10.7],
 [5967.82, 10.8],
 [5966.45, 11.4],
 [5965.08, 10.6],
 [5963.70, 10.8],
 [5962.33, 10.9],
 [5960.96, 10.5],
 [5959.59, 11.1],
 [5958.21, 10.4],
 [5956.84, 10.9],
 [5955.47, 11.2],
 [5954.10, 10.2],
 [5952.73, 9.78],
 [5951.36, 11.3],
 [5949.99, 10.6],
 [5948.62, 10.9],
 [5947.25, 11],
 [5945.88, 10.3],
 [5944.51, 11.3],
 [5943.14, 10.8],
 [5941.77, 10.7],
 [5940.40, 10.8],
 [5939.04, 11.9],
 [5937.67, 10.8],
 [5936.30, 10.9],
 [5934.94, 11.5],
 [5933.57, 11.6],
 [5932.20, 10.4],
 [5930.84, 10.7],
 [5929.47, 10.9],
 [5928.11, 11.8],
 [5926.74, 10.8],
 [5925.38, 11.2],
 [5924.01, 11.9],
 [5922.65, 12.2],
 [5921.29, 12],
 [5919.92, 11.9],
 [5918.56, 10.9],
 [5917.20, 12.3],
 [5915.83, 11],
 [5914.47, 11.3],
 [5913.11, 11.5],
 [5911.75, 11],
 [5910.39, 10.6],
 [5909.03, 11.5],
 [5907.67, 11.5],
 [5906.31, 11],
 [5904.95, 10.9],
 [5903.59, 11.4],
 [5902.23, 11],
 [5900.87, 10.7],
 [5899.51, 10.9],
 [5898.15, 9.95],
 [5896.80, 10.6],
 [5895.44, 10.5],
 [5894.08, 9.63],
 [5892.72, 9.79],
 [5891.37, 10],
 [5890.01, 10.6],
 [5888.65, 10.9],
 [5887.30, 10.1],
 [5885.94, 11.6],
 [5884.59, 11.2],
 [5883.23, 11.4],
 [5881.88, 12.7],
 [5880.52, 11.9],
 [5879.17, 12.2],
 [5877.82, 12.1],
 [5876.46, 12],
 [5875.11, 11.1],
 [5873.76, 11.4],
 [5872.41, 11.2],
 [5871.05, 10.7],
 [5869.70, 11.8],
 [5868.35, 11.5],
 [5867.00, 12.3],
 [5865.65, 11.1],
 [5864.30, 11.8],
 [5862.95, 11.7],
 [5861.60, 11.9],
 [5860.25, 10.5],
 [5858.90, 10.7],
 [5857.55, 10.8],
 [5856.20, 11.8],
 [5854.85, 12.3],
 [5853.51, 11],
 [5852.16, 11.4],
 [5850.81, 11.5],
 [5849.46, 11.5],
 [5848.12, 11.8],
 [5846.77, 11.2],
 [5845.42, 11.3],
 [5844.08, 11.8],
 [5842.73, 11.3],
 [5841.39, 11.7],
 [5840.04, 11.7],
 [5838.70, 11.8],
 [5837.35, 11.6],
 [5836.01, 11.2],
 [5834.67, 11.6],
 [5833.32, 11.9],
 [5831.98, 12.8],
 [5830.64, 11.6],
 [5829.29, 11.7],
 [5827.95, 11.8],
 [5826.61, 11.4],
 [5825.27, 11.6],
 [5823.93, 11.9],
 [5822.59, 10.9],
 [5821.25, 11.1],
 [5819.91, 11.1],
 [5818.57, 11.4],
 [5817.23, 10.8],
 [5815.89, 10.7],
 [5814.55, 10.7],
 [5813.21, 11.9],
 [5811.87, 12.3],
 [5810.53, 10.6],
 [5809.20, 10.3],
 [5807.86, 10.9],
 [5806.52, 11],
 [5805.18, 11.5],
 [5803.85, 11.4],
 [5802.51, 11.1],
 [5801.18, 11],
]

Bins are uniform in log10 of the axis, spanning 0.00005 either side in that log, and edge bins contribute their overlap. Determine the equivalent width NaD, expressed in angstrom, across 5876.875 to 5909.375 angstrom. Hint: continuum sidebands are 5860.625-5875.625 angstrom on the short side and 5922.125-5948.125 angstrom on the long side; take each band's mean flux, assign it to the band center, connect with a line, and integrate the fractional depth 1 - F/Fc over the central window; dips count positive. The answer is 1.0 angstrom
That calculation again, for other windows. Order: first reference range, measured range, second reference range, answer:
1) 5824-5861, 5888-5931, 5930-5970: 0.3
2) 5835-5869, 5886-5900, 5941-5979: 1.1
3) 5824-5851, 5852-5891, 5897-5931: 0.1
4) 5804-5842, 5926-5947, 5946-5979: -0.3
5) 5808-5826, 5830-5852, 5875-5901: -1.0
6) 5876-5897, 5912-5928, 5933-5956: -0.8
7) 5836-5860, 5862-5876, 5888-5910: -0.4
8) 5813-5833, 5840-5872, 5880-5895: -0.9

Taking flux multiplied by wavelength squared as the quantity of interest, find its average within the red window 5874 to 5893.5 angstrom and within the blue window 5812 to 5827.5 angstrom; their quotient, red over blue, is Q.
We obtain 1.02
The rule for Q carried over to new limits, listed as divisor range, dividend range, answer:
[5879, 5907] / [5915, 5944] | 1.05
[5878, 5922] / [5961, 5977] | 0.99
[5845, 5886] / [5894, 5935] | 0.98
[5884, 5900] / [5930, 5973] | 1.06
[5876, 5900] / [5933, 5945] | 1.03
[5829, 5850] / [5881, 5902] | 0.94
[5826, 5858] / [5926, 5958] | 0.97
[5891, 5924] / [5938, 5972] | 1.00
